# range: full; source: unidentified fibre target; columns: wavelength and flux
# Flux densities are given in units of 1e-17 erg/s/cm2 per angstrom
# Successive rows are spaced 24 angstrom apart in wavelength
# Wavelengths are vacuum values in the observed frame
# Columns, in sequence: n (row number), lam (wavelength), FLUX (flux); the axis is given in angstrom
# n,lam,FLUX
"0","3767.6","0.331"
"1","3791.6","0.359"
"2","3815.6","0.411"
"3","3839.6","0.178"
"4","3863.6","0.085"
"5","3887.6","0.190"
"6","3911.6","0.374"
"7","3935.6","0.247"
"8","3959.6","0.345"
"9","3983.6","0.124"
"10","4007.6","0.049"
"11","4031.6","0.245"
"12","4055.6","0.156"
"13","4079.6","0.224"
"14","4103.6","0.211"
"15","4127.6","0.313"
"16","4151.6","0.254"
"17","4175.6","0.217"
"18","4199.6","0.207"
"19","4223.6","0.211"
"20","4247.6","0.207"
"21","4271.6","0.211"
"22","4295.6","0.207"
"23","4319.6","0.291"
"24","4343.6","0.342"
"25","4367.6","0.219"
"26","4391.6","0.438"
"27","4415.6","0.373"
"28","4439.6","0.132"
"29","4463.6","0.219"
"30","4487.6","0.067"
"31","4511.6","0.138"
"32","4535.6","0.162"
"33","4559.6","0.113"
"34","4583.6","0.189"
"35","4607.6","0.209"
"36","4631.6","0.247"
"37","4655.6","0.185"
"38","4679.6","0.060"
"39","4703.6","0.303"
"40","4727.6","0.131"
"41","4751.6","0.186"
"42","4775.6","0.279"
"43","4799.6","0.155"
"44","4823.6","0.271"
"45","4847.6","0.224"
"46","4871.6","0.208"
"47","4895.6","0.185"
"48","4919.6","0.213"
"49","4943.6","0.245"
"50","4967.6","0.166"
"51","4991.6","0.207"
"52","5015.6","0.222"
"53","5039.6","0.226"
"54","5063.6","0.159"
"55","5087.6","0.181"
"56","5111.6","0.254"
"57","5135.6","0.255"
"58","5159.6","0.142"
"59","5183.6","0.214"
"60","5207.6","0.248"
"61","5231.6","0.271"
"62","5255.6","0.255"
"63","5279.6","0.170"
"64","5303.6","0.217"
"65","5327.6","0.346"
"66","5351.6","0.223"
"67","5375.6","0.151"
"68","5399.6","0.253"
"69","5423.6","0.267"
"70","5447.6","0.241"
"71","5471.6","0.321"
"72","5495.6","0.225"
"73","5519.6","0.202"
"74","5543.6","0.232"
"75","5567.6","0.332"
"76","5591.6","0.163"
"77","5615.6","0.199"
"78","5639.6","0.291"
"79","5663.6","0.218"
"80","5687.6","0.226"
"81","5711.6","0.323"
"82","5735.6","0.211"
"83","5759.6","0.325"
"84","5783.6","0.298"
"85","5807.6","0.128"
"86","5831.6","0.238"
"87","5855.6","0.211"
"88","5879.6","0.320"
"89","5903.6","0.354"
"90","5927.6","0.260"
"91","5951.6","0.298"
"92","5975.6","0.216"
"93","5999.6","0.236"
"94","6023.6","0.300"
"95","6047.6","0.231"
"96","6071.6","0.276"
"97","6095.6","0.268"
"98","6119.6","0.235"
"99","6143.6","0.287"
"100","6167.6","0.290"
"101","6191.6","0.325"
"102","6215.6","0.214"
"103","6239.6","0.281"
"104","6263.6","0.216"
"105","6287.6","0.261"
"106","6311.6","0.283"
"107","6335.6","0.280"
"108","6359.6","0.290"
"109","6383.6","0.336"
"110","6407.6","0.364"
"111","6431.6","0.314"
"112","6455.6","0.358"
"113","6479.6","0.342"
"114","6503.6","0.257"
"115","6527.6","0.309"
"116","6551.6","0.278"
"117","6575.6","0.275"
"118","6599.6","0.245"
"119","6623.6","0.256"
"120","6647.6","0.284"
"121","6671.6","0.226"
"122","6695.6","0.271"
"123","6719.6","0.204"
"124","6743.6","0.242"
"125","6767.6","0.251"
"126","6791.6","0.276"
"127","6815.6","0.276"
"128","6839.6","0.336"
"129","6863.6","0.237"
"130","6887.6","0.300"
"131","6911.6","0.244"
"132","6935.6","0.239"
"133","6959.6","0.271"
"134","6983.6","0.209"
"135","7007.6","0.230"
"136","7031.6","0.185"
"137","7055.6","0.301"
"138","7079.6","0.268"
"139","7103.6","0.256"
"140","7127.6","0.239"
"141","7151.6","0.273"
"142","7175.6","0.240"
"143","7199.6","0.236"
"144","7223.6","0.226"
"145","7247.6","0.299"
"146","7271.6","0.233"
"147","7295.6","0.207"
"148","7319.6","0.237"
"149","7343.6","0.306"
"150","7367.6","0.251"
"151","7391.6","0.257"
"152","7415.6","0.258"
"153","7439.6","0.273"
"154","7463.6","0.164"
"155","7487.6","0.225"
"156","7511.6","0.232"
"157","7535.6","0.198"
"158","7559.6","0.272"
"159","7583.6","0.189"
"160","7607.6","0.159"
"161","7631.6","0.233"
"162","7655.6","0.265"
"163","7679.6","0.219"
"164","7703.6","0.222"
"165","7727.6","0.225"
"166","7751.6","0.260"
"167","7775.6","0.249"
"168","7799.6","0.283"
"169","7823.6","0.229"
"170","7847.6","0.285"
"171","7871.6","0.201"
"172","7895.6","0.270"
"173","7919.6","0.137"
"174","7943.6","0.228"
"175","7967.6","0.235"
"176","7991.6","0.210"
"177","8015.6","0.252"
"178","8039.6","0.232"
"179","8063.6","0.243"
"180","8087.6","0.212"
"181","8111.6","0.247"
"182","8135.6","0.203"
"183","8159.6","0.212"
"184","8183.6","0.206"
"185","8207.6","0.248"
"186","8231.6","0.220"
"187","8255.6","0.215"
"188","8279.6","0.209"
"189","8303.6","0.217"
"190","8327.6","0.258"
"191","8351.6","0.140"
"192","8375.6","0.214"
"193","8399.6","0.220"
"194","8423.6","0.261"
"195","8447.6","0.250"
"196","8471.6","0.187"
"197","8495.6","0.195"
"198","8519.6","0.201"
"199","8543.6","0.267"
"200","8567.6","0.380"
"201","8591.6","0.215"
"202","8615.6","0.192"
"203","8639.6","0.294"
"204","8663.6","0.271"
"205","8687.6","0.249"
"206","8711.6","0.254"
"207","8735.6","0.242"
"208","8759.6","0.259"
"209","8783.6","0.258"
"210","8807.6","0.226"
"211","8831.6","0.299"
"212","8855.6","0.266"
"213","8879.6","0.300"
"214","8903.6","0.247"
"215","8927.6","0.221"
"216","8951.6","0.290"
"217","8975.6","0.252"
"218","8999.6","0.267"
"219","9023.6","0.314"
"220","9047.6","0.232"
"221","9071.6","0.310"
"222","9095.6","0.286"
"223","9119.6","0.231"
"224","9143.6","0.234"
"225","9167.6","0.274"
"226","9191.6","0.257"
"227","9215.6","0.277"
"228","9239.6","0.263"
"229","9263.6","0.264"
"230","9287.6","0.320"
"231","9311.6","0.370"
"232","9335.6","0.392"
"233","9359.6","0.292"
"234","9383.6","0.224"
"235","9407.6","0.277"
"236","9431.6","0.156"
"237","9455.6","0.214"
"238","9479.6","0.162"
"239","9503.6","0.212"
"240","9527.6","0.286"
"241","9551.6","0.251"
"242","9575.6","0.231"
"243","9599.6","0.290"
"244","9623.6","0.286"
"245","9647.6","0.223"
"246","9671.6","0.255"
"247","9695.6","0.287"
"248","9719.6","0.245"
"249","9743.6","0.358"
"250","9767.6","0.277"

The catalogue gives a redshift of 1.30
